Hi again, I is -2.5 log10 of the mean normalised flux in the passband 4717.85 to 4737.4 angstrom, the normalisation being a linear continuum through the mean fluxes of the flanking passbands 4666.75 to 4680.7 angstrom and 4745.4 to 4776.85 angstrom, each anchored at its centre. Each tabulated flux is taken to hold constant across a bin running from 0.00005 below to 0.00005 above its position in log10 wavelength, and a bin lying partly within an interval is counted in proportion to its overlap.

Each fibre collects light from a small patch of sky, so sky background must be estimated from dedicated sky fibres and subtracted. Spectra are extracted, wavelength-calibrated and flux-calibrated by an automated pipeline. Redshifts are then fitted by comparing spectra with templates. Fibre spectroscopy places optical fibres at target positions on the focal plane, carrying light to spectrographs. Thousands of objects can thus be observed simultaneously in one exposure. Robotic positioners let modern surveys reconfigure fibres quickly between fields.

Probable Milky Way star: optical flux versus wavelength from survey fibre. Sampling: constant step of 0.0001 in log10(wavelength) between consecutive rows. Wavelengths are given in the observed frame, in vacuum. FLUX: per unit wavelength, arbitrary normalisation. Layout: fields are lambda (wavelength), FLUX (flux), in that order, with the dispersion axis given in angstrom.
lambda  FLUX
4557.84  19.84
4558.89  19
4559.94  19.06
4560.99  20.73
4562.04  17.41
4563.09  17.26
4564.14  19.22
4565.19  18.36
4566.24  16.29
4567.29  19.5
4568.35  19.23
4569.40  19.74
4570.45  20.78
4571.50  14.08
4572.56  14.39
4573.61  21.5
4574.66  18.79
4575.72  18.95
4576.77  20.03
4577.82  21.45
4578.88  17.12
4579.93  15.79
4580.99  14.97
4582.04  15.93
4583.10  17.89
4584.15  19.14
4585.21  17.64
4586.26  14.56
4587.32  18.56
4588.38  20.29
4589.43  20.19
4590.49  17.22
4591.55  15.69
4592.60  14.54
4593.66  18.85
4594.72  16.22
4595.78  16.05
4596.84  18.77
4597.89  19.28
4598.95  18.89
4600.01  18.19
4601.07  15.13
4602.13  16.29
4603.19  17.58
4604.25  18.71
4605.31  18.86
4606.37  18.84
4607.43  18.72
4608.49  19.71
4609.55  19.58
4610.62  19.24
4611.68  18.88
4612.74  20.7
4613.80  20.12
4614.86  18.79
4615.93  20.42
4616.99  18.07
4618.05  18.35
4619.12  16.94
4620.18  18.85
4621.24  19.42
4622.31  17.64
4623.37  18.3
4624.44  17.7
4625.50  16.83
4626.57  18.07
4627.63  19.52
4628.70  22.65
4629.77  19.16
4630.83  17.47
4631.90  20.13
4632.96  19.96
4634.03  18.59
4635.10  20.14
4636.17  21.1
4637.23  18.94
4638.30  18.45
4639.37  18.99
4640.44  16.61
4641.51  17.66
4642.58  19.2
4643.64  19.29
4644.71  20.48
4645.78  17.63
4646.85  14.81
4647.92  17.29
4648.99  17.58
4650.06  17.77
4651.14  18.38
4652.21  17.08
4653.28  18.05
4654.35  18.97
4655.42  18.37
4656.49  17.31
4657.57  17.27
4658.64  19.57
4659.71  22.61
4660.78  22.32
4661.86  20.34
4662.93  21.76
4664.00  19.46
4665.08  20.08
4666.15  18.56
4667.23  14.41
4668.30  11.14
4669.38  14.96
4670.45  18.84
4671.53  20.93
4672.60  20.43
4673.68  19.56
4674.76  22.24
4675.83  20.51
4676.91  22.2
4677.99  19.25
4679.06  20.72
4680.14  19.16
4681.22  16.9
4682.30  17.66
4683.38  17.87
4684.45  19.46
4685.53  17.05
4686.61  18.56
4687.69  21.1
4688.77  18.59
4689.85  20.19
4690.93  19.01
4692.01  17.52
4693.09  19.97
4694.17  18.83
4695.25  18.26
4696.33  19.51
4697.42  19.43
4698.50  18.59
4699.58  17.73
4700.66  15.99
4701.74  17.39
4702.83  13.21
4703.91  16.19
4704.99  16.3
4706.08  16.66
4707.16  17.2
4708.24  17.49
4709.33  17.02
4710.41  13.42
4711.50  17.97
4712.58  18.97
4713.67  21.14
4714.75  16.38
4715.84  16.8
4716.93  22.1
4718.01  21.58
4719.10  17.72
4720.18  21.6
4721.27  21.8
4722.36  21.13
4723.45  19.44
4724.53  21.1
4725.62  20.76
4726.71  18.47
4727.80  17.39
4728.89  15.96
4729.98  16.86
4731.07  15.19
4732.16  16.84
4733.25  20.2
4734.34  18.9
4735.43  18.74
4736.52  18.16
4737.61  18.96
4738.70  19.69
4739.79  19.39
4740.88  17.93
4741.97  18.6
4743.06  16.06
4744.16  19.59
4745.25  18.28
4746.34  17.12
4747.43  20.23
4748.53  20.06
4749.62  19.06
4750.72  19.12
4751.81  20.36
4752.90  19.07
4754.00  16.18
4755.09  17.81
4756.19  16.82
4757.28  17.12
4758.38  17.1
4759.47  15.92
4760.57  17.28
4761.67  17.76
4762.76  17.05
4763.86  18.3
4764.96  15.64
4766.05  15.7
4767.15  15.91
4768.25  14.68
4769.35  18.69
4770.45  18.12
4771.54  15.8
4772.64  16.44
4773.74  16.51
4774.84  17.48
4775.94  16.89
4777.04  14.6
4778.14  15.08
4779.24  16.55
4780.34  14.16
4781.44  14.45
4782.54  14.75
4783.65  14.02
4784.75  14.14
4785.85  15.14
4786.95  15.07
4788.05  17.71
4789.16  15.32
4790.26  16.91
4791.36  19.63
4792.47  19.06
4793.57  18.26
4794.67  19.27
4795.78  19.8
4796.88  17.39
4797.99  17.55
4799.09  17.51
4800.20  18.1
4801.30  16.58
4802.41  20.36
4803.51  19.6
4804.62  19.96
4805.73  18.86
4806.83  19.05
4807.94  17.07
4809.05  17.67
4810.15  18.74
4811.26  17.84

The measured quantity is -0.06 mag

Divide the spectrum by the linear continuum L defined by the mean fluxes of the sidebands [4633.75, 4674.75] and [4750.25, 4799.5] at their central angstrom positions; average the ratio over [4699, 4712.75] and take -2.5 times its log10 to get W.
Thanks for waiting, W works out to 0.08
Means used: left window 18.6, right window 16.8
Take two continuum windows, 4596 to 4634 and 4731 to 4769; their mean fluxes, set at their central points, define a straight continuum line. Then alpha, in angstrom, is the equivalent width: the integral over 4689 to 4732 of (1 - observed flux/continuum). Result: -0.29 angstrom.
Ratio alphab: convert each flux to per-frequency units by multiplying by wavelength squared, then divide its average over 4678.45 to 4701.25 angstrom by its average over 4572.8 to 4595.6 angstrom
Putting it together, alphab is 1.10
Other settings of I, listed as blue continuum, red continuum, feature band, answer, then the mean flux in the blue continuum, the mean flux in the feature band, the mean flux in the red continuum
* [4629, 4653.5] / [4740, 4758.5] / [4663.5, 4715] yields 0.01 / 18.5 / 18.2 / 18.3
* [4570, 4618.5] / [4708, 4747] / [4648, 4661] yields -0.02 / 18.1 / 18.6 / 18.6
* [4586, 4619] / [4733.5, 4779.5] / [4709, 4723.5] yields -0.08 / 18.2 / 19.1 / 17.6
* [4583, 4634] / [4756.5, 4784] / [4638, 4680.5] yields -0.06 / 18.4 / 18.8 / 16.3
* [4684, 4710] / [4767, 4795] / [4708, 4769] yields -0.07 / 17.9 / 18.2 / 16.3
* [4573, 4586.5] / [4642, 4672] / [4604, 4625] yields -0.04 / 18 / 18.9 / 18.4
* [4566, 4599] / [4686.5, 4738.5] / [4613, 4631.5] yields -0.04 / 17.9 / 18.8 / 18.4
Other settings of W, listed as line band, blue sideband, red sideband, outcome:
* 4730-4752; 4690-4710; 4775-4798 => -0.09 mag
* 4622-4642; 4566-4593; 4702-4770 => -0.05 mag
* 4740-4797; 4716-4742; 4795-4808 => 0.10 mag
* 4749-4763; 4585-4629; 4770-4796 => -0.07 mag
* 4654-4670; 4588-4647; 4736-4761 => 0.00 mag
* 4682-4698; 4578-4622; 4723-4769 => -0.05 mag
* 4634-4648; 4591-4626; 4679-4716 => -0.03 mag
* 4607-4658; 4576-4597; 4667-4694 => -0.03 mag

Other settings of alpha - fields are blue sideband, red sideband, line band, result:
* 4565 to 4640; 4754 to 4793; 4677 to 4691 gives -1.2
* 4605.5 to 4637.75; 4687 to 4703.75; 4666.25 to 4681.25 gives -0.2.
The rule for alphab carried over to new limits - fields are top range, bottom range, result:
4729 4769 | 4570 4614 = 1.06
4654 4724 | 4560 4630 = 1.06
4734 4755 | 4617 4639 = 1.04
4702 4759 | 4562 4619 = 1.07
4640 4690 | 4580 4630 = 1.06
